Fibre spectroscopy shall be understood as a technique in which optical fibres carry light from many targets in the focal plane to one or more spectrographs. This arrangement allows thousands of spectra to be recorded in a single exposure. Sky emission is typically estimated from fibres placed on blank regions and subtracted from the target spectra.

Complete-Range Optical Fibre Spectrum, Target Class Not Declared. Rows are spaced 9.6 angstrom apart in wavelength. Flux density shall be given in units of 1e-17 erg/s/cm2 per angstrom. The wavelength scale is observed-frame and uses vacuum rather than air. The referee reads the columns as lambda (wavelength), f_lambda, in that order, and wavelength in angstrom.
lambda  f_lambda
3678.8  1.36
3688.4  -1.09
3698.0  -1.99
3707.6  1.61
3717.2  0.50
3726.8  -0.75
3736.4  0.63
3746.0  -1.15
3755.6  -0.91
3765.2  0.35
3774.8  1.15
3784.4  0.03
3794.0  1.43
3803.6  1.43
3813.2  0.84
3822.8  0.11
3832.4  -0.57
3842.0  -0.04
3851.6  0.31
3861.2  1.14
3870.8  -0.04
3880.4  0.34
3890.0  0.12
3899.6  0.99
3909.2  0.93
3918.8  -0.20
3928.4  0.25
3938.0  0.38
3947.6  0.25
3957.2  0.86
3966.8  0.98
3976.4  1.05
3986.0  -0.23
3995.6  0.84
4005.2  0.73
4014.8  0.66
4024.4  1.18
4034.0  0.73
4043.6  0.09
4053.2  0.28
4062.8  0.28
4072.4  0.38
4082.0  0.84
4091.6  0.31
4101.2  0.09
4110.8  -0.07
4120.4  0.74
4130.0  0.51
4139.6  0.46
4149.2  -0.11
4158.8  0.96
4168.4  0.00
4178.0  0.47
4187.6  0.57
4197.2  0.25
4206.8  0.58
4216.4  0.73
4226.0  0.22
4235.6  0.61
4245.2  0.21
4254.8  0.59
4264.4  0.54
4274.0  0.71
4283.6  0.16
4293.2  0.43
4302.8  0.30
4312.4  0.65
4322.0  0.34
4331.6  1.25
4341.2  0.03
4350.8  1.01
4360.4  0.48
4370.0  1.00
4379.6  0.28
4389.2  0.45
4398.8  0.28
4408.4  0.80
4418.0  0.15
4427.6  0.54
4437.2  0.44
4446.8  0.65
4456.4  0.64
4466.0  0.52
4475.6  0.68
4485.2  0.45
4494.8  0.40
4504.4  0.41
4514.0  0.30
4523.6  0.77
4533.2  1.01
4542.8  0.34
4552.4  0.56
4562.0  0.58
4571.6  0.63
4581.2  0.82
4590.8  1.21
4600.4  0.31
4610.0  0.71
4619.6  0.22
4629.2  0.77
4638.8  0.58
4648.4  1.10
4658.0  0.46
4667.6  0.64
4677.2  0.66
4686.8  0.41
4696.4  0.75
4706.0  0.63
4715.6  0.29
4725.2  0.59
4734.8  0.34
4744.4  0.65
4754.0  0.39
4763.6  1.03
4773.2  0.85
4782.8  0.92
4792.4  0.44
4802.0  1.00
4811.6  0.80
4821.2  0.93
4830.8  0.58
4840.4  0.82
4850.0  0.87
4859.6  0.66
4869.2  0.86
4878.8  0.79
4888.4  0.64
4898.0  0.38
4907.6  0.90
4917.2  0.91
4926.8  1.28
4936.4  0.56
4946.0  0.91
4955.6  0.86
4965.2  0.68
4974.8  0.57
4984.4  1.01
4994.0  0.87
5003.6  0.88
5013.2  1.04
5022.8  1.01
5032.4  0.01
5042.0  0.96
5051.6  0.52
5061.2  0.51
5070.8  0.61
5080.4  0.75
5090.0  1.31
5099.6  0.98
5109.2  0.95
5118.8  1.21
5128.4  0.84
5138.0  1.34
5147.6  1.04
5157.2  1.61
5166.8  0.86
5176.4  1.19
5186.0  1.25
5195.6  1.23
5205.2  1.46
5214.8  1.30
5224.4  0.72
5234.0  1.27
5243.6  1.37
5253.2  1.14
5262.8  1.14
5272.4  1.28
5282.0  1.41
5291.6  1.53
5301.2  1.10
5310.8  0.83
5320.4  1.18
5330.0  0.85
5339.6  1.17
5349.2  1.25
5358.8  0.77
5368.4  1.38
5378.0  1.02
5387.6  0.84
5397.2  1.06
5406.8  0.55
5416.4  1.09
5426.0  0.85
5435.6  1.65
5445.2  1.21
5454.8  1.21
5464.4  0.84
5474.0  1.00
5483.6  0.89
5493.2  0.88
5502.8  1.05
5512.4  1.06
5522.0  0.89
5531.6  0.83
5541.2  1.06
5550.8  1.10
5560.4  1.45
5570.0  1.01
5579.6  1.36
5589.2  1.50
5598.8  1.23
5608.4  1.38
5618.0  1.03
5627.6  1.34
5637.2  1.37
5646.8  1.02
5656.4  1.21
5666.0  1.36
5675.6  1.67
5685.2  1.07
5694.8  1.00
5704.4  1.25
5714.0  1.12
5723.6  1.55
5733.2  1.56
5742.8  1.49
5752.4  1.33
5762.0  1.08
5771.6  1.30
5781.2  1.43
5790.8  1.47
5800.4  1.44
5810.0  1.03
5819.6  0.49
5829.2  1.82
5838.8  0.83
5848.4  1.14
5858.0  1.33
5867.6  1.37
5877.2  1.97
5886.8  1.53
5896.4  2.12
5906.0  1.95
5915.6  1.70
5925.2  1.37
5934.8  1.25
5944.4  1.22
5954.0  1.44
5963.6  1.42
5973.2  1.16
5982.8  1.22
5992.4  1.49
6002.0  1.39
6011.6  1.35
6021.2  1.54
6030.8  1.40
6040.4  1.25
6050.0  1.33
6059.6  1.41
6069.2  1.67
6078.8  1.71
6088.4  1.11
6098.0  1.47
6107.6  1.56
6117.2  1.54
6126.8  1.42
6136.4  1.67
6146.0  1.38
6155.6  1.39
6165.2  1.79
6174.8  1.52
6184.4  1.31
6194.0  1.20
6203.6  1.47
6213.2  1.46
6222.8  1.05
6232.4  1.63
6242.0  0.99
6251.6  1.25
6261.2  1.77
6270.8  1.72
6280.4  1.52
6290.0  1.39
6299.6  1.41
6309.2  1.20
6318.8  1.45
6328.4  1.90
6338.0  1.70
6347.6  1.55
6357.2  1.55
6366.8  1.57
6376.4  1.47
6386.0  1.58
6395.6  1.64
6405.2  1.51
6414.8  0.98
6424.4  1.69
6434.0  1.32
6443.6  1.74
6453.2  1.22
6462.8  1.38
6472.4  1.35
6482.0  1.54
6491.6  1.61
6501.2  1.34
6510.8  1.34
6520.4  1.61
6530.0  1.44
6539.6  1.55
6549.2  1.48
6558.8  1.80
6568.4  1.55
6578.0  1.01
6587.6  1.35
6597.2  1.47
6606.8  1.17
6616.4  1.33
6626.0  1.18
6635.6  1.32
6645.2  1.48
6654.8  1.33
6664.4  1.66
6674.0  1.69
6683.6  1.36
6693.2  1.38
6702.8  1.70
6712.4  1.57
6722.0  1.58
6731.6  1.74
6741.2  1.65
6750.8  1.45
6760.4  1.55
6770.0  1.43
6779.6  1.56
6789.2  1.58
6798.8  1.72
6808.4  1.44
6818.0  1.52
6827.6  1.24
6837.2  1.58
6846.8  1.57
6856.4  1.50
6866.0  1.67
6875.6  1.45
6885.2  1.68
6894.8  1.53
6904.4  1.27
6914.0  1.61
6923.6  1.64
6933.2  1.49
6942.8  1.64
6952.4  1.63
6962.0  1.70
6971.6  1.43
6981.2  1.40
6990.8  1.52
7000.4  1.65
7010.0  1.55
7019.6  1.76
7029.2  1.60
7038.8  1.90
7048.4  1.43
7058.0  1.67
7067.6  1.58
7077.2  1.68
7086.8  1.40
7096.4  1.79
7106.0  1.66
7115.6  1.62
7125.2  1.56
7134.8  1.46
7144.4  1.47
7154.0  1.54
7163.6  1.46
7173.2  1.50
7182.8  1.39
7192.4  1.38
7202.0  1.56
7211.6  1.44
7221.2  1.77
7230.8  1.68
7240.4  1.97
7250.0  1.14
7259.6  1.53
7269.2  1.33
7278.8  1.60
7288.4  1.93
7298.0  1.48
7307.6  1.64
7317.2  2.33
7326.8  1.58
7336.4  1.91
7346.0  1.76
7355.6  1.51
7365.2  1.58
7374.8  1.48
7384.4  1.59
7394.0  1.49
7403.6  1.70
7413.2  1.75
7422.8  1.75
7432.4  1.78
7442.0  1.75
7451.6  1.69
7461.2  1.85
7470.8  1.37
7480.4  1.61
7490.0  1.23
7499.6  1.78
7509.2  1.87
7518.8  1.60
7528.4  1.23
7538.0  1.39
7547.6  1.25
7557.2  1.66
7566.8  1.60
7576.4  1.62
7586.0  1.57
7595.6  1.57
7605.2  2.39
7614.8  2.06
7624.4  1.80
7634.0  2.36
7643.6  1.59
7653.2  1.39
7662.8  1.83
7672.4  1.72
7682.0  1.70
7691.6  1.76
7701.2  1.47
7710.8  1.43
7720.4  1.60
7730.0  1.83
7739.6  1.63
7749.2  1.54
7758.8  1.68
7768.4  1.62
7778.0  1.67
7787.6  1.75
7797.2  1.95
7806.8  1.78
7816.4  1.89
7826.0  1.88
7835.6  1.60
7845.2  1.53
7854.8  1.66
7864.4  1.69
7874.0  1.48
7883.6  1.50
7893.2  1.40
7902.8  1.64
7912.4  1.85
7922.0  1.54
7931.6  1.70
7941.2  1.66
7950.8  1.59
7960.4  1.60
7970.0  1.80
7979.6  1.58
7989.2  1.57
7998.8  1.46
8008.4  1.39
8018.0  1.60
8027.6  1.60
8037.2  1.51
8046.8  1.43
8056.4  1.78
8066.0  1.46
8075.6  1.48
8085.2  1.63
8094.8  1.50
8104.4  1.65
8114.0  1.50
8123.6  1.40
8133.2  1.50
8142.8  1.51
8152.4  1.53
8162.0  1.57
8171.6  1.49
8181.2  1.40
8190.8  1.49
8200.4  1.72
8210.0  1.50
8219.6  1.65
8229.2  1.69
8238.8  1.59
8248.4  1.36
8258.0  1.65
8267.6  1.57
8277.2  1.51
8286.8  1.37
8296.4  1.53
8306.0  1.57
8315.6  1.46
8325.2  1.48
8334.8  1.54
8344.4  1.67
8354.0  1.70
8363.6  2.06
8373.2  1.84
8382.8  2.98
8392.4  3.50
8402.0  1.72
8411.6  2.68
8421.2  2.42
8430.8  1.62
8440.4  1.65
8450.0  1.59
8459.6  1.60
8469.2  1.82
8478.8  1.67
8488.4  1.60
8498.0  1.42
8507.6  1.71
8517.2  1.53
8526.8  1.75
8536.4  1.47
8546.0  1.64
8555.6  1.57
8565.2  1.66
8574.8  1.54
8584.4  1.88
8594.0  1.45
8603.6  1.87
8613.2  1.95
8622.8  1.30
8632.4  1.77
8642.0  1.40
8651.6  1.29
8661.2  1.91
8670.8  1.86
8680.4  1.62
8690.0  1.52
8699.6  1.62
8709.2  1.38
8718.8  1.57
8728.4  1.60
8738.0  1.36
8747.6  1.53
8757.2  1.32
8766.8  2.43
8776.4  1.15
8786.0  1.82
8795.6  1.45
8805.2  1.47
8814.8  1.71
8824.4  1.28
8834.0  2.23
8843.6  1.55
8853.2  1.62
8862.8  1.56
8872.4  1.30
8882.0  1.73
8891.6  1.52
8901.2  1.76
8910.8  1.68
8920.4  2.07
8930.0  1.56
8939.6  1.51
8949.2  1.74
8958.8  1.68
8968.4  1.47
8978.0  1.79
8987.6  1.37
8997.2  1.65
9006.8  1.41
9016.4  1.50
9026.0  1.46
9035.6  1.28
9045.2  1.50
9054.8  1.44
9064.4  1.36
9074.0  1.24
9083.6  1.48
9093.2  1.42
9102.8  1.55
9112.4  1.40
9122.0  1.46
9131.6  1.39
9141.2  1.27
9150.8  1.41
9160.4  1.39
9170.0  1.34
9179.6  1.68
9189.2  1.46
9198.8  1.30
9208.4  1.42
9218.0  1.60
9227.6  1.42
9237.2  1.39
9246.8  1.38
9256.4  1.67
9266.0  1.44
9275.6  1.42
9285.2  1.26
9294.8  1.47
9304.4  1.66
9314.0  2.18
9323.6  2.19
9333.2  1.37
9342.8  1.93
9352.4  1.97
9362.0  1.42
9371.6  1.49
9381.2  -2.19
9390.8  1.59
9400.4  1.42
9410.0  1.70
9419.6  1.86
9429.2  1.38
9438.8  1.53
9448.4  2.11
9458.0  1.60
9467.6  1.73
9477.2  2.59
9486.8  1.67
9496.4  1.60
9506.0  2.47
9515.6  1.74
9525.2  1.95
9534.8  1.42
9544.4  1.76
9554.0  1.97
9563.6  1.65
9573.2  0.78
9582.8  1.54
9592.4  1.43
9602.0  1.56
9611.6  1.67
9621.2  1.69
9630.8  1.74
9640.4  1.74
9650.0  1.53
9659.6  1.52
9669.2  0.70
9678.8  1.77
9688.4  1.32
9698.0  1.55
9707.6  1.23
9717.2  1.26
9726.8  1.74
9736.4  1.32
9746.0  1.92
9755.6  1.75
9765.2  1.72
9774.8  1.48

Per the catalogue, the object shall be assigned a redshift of 0.28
